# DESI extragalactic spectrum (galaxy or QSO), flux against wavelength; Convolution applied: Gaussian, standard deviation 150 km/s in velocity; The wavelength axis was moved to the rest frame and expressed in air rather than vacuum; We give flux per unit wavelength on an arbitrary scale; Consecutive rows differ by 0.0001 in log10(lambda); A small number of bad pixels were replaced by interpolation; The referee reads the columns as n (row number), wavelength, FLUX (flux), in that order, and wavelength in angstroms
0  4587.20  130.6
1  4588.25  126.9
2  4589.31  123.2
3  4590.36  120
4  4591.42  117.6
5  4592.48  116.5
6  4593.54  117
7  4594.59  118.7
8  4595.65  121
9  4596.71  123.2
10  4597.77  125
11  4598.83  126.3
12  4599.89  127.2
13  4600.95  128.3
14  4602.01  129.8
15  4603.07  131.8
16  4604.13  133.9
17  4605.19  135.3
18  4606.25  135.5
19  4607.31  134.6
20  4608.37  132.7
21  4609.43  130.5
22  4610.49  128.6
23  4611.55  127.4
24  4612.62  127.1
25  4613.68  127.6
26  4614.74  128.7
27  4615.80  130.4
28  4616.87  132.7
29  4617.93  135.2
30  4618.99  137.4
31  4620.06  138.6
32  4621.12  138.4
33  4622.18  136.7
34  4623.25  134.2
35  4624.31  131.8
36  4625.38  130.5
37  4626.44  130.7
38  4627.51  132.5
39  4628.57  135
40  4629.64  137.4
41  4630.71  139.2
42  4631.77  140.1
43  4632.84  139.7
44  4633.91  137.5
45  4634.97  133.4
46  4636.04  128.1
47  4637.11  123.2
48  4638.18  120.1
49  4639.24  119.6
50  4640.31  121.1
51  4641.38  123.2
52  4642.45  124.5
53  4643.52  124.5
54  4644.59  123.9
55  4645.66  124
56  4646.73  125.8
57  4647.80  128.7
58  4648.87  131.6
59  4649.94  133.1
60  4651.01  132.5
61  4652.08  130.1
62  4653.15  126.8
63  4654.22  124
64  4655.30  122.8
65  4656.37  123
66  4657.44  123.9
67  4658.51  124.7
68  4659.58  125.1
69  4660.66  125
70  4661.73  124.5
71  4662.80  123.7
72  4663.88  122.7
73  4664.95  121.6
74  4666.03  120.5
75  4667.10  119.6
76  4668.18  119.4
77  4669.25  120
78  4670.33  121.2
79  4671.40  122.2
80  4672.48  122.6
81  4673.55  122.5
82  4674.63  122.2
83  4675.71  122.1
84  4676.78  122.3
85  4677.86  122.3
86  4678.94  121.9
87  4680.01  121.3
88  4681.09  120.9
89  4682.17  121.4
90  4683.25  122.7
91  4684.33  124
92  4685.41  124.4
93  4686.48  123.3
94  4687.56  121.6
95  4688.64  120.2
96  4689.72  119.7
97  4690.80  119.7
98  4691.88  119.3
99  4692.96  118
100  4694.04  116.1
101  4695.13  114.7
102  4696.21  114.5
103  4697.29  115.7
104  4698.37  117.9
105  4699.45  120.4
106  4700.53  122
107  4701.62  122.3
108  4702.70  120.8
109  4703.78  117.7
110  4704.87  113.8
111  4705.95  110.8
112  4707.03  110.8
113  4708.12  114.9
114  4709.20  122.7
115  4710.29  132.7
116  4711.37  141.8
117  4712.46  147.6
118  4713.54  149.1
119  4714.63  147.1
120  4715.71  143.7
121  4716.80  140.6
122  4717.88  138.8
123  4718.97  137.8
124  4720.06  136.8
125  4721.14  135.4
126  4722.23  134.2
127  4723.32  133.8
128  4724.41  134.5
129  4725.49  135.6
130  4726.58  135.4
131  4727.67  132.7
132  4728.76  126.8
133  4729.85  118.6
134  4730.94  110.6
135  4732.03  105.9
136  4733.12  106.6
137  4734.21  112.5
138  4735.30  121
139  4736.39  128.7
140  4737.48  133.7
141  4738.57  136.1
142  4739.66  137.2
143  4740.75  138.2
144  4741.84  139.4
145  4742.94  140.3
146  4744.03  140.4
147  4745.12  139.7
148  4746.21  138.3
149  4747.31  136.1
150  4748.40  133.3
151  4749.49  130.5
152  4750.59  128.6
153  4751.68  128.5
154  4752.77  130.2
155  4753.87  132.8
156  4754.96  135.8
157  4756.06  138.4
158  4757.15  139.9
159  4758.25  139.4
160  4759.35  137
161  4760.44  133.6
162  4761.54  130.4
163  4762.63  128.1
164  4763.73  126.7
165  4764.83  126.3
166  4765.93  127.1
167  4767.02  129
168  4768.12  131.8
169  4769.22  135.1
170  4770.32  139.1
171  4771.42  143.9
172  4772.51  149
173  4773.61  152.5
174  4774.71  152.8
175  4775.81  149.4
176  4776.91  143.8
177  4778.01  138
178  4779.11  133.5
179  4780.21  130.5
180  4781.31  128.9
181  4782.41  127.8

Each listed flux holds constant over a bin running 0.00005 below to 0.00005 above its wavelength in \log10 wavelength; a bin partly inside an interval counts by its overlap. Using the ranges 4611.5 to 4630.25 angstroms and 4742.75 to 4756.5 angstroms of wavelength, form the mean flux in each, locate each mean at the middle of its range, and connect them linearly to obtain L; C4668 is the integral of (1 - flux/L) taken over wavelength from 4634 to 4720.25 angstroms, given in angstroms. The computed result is 5.9 angstroms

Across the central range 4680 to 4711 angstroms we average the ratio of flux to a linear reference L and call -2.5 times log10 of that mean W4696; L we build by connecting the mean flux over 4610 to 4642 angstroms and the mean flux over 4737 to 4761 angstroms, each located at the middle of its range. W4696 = 0.12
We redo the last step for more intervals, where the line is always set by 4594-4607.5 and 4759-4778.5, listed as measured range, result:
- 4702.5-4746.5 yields 0.04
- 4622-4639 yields -0.02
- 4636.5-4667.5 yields 0.05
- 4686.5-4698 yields 0.13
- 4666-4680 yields 0.09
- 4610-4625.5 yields -0.03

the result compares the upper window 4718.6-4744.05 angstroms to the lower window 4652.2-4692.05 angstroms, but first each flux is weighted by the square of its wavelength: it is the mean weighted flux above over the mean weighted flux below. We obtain 1.1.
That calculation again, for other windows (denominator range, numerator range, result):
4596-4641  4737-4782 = 1.10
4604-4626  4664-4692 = 0.94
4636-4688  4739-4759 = 1.14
